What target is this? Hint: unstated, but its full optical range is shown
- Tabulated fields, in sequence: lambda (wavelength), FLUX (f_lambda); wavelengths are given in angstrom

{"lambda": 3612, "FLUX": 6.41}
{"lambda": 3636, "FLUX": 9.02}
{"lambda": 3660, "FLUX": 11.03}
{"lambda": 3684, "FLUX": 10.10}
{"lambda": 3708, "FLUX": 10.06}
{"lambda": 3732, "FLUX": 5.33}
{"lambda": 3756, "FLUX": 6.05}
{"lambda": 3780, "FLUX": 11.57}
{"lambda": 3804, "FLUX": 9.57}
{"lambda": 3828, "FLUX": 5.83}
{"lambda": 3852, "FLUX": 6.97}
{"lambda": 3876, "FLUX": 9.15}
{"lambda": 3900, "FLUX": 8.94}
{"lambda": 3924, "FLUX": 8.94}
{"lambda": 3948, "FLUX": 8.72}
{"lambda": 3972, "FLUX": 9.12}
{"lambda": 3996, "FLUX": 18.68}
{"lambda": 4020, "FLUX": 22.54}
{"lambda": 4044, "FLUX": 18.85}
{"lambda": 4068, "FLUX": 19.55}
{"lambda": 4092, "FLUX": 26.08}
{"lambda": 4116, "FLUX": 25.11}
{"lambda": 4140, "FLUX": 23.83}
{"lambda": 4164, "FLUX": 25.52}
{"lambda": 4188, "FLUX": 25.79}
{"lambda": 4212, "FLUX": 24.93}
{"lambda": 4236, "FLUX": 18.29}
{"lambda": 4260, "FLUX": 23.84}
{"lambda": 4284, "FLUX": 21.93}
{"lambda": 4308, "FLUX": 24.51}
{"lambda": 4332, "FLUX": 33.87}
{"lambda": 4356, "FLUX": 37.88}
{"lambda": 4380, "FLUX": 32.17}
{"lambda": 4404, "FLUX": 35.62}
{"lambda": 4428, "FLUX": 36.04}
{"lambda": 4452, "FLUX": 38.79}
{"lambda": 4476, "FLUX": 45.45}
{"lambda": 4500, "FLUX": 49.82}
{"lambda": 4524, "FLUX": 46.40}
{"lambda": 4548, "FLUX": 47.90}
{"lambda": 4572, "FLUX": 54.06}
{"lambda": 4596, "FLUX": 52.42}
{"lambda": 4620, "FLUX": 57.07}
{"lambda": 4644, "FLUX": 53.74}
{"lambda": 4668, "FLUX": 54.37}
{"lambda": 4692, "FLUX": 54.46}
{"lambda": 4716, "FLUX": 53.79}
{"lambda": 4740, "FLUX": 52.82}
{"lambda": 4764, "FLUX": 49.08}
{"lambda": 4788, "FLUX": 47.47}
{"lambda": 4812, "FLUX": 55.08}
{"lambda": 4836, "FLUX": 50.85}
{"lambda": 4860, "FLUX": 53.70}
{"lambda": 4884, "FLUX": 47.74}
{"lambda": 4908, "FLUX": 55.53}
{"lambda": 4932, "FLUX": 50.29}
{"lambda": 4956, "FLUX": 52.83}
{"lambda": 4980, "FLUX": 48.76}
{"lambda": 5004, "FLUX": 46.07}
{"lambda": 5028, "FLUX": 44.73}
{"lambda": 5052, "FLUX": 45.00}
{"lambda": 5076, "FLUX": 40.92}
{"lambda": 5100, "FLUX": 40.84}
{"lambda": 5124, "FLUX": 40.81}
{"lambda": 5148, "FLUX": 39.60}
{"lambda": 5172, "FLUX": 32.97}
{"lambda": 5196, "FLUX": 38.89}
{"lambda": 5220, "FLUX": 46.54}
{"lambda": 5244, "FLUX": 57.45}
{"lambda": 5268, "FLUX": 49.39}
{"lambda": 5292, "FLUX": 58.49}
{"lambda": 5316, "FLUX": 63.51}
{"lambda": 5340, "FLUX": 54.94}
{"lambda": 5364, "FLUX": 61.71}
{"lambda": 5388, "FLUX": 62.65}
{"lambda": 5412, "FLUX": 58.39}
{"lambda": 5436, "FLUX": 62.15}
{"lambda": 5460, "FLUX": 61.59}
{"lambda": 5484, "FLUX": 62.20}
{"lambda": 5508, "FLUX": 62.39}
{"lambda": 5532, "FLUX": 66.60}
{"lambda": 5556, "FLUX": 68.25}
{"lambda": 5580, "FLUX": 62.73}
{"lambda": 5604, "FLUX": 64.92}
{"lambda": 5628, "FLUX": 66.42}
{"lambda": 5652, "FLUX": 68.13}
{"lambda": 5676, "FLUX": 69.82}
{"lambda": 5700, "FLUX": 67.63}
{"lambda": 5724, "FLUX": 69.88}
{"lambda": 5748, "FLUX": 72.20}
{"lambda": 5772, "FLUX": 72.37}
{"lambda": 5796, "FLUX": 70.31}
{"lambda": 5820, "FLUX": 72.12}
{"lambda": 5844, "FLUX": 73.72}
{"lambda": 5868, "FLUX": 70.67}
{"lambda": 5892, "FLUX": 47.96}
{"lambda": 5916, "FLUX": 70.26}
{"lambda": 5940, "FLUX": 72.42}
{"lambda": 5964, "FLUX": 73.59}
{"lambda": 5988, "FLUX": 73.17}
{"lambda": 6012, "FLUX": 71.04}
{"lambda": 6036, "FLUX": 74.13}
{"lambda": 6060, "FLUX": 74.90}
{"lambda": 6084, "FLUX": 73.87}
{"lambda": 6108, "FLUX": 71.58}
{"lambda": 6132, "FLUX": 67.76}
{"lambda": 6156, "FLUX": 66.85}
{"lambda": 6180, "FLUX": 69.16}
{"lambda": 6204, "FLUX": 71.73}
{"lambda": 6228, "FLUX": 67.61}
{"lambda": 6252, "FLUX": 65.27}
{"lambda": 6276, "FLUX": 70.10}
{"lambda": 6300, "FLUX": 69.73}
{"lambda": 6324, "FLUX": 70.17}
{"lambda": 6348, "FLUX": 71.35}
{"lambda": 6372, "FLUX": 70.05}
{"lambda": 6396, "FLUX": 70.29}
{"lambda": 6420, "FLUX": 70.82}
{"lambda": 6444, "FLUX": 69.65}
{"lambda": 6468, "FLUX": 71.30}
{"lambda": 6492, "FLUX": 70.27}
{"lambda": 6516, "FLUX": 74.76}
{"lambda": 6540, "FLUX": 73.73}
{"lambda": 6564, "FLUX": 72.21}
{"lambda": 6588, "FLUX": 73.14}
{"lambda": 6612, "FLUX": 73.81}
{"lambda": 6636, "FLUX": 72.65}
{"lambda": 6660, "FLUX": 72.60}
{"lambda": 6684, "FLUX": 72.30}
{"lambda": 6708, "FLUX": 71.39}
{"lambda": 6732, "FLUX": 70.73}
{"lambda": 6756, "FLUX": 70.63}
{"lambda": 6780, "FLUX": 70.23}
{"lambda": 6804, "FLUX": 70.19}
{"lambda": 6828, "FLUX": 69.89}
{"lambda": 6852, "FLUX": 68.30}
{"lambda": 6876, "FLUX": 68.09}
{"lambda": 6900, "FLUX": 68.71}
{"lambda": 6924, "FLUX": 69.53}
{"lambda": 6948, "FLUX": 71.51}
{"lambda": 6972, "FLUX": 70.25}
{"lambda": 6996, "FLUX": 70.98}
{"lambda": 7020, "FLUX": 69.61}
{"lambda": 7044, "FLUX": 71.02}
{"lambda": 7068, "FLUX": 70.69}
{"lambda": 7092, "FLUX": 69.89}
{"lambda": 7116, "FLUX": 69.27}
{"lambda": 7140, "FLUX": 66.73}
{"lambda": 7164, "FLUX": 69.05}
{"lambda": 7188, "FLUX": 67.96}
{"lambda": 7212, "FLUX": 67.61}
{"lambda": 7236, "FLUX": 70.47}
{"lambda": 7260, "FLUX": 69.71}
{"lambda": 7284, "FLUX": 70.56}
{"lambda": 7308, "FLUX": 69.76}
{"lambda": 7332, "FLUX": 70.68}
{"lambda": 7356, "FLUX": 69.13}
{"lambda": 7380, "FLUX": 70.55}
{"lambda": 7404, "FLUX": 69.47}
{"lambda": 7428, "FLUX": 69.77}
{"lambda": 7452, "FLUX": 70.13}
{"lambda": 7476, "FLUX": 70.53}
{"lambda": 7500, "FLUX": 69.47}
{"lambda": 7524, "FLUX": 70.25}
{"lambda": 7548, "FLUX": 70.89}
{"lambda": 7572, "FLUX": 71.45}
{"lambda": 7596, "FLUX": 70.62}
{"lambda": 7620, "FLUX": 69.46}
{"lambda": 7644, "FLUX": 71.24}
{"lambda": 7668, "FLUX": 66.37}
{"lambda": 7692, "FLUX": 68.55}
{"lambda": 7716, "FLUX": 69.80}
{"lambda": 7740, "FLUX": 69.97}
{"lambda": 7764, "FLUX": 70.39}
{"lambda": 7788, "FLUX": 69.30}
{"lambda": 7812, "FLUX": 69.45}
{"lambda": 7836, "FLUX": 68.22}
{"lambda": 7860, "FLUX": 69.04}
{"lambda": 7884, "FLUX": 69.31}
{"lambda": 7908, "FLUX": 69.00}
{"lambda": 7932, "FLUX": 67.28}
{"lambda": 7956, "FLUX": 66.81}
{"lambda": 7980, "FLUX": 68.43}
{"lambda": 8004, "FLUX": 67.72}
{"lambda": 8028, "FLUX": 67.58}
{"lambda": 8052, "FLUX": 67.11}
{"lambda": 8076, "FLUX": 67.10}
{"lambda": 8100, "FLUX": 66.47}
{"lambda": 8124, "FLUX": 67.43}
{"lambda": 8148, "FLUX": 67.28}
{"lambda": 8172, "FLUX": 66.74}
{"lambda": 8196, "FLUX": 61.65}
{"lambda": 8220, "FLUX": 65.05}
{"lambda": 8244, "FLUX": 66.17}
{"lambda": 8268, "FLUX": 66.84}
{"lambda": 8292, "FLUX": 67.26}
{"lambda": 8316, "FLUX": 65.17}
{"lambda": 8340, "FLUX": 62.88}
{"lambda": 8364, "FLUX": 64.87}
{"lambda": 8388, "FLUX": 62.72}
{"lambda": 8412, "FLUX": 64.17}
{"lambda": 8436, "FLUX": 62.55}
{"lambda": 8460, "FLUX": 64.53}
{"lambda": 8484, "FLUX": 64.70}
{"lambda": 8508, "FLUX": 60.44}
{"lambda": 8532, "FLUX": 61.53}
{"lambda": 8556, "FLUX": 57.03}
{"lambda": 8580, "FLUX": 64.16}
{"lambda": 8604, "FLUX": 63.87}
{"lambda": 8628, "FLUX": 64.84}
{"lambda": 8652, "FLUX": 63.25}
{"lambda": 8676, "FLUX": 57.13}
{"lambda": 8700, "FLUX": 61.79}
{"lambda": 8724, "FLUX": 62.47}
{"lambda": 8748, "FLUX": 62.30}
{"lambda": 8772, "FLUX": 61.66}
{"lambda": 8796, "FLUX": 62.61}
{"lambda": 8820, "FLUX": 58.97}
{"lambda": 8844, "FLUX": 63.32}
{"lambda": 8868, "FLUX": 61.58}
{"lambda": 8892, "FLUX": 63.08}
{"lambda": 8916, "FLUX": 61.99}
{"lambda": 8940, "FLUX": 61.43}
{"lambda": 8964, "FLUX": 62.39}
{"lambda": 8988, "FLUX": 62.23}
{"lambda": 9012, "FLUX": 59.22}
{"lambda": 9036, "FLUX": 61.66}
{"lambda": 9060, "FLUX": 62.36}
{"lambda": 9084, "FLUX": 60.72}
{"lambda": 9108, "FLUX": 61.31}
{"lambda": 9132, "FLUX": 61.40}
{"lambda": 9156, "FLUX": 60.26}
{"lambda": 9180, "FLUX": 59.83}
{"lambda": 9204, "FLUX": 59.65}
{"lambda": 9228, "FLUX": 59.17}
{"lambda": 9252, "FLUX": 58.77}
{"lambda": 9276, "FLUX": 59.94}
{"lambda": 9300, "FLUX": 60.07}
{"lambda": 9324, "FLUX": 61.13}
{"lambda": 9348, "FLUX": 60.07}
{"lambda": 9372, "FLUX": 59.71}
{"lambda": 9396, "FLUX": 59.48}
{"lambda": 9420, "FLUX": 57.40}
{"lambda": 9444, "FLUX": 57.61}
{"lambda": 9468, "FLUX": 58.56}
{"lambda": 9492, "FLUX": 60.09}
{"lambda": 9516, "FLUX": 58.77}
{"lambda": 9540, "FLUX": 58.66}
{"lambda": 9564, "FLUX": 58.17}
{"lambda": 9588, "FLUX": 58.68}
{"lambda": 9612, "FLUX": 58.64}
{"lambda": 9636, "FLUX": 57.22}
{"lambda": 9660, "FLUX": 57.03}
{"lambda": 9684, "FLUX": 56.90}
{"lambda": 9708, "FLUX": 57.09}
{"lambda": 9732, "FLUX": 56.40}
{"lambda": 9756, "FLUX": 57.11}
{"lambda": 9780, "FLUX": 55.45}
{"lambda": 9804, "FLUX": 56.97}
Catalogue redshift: 0.00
